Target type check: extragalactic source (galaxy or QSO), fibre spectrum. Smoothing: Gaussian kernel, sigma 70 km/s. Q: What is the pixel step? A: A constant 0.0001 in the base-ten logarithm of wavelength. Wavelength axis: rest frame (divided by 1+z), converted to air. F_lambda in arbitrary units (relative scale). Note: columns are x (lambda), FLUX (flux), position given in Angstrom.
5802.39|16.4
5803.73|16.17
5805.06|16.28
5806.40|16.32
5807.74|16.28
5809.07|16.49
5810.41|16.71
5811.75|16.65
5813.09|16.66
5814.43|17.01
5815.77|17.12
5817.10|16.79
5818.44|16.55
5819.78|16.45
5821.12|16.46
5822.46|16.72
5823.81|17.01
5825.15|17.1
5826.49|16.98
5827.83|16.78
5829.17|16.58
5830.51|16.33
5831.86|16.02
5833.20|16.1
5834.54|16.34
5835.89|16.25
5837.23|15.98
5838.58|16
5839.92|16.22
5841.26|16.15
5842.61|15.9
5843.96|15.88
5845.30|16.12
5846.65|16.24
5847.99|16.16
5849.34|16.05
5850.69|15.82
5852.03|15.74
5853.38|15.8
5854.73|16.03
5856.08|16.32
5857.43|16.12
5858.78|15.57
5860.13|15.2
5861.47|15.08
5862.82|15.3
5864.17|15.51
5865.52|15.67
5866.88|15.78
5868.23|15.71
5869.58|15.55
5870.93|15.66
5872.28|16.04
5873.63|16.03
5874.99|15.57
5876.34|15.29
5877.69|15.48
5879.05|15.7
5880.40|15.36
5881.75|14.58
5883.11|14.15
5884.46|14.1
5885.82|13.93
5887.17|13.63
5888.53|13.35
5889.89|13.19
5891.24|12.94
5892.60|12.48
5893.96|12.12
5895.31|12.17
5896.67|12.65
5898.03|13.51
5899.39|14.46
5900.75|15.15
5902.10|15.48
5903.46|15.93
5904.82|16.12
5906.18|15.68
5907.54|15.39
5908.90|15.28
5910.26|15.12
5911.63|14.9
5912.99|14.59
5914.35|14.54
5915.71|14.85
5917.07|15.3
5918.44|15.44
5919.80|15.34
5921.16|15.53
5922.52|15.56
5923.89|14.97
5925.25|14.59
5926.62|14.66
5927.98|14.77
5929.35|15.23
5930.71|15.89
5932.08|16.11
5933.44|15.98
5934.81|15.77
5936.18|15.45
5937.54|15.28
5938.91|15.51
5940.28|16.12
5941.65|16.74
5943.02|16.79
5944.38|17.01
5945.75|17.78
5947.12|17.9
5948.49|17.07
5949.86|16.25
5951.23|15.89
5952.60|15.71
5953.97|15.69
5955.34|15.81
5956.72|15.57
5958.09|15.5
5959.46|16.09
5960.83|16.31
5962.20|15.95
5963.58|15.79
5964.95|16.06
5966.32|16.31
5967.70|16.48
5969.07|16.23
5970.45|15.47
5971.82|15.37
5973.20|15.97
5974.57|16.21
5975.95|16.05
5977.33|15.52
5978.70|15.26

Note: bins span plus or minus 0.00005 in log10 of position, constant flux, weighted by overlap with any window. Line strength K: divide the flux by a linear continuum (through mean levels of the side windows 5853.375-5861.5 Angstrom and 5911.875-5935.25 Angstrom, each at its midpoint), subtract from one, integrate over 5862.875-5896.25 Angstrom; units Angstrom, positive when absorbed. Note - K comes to 2.2 Angstrom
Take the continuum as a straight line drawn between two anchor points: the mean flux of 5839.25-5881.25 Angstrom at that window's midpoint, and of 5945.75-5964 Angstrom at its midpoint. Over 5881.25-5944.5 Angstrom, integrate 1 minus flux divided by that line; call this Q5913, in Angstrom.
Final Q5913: 4.6 Angstrom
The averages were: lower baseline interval 15.8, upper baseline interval 16.2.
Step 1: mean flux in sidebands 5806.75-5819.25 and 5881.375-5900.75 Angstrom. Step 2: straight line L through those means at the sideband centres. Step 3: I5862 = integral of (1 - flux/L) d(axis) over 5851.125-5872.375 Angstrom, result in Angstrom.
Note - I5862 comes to -1.5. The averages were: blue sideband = 16.7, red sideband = 13.4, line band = 15.7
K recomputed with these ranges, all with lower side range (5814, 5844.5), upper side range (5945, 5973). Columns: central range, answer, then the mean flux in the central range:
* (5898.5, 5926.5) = 1.9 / 15.2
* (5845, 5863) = 0.6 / 15.8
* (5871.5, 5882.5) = 0.6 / 15.5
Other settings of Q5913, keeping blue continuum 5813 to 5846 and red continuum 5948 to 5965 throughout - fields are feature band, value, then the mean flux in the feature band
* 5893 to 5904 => 1.6 Angstrom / 13.9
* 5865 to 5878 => 0.5 Angstrom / 15.7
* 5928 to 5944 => 0.2 Angstrom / 15.9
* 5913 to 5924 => 0.6 Angstrom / 15.2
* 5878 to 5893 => 2.1 Angstrom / 14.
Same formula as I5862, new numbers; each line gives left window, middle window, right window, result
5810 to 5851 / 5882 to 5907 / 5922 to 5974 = 3.4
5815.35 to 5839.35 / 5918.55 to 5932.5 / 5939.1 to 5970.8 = 0.9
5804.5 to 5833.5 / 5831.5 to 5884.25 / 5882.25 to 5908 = -1.6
